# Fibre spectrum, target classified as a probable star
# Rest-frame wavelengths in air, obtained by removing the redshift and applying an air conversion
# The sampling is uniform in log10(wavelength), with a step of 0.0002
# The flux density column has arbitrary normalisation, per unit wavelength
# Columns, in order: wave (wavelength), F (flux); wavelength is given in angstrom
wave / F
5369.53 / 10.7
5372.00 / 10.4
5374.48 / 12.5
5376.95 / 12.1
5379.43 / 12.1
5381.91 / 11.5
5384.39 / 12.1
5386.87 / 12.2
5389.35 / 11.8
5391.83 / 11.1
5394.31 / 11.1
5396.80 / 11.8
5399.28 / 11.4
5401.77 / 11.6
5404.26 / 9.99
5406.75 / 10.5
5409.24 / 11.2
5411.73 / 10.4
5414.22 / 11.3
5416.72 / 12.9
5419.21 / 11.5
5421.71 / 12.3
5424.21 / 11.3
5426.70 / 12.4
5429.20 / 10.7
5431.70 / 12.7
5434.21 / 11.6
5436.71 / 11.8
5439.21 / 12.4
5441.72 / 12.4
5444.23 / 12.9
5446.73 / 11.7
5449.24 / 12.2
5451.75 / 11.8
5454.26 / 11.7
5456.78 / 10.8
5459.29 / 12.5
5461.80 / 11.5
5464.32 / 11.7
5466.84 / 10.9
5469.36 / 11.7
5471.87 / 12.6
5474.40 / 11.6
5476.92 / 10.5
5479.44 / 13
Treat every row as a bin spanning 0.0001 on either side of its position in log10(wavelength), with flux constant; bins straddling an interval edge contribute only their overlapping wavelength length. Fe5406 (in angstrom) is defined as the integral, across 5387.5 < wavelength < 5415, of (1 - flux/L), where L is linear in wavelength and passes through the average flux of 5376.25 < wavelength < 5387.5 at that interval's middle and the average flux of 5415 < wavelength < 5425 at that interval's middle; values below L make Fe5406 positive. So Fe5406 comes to 1.96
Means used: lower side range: 12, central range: 11.1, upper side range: 12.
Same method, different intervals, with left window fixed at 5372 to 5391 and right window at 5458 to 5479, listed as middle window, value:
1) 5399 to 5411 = 1.0 angstrom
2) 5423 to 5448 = -0.5 angstrom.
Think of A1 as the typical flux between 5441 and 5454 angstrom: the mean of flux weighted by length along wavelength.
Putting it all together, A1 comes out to 12.2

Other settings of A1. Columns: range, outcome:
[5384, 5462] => 11.7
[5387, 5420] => 11.3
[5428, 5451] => 12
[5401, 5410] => 10.8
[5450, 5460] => 11.7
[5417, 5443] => 11.9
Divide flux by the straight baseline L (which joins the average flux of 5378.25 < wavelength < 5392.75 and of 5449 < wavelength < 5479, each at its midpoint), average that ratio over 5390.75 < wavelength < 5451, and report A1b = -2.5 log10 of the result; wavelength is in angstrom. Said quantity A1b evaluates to 0.009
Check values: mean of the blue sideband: 11.8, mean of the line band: 11.6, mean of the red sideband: 11.6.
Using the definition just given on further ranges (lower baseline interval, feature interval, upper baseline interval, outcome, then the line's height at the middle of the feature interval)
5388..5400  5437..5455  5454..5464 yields -0.05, 11.6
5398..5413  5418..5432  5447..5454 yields -0.04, 11.3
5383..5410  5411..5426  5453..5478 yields -0.03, 11.4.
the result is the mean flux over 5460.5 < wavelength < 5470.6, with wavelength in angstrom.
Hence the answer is 11.4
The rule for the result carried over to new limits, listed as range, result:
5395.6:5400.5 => 11.6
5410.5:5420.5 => 11.5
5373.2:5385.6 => 12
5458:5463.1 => 12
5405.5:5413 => 10.7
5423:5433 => 11.8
